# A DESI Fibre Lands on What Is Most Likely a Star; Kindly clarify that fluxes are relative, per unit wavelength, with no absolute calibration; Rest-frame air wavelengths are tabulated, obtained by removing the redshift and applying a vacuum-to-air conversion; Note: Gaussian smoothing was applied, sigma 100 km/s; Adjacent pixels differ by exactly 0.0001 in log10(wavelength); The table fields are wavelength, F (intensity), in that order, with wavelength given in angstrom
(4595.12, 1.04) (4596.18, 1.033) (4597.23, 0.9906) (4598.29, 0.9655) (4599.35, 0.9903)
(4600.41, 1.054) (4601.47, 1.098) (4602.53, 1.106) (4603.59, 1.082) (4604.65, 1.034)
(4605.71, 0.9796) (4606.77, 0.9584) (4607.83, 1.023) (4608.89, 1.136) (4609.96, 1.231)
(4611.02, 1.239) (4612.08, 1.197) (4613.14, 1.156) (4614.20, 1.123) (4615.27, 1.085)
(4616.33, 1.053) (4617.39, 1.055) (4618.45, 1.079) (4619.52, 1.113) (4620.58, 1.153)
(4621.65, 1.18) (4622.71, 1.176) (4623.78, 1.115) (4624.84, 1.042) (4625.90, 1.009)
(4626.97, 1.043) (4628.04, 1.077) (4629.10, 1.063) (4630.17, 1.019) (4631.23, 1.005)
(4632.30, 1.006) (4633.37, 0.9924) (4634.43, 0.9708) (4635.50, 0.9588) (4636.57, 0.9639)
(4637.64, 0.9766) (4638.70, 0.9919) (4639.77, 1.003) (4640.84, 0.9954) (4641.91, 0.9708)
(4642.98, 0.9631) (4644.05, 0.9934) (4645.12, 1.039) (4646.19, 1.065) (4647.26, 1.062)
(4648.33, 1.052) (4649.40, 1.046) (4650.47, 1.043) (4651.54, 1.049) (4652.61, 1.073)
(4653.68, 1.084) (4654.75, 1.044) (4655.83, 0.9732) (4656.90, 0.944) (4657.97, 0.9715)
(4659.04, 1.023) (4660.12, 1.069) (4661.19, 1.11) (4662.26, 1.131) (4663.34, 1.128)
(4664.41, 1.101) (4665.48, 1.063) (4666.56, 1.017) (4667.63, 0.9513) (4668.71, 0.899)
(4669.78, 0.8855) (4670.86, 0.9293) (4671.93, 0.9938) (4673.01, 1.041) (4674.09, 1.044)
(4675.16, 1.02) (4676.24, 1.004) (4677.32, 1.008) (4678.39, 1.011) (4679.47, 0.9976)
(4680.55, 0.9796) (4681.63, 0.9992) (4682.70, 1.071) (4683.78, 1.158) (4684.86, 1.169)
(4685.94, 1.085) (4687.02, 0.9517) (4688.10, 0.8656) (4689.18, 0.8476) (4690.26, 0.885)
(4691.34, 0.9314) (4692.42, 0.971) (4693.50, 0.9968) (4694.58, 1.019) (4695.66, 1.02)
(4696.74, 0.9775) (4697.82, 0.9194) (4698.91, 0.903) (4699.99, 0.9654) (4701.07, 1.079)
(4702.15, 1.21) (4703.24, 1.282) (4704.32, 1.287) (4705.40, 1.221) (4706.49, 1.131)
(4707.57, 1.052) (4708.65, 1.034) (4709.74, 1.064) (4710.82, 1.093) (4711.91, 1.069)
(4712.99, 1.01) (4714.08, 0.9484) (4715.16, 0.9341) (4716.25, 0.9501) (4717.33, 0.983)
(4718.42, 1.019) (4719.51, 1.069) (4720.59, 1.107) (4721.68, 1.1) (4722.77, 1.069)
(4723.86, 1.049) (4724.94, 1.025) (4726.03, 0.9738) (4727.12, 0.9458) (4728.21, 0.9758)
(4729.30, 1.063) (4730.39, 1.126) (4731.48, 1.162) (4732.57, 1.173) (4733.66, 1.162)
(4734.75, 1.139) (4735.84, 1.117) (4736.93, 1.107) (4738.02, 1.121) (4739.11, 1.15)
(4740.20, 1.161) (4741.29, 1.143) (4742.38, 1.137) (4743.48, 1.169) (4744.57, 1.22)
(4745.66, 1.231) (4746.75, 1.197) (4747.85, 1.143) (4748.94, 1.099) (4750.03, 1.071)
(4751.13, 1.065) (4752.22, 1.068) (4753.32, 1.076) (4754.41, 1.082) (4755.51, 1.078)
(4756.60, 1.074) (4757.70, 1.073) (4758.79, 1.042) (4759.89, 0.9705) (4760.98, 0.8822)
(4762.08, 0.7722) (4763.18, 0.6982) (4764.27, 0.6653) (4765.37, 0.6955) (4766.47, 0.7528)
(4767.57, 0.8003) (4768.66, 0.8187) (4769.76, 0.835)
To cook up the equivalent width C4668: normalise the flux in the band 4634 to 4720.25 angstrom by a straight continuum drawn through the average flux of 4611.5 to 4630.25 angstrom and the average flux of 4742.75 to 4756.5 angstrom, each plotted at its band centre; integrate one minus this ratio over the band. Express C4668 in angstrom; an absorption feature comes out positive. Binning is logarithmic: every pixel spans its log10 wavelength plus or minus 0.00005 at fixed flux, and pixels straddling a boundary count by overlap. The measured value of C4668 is 6.7 angstrom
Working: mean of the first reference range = 1.1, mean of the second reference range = 1.12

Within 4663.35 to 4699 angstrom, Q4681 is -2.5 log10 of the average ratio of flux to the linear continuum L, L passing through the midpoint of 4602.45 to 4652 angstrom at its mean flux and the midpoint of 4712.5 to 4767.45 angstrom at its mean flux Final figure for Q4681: 0.06 mag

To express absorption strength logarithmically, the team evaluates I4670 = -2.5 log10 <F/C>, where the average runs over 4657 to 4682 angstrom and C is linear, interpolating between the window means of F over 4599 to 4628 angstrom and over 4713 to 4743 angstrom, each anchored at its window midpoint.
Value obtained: 0.07 mag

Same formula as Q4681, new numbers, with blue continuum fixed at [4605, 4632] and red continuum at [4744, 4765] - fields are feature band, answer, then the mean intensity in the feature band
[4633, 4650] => 0.08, 1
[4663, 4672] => 0.08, 0.995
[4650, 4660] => 0.05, 1.02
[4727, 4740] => -0.08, 1.11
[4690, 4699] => 0.10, 0.963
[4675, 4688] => 0.03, 1.03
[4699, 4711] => -0.07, 1.12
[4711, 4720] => 0.05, 1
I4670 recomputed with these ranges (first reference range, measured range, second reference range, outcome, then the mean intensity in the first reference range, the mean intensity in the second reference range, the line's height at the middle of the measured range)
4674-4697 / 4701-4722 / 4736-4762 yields -0.044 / 1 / 1.1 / 1.04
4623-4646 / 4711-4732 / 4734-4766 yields 0.010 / 1.01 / 1.05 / 1.04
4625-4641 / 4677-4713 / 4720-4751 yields 0.033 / 1.01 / 1.11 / 1.07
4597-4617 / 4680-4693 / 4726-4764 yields 0.088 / 1.08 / 1.07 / 1.08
